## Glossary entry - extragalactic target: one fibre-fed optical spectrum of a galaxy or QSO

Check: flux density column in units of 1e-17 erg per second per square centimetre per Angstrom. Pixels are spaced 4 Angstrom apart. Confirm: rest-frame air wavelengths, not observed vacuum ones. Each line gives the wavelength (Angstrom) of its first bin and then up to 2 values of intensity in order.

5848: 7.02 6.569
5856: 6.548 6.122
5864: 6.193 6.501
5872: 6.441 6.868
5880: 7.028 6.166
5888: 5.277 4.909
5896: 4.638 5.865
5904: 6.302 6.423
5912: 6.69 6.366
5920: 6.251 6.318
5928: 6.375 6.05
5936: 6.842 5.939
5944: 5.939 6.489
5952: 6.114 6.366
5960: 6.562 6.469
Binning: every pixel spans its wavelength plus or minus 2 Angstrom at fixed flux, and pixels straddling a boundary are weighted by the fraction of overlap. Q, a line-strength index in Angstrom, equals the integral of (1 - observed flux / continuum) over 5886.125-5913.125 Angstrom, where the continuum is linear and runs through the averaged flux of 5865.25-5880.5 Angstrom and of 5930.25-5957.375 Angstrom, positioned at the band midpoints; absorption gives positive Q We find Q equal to 3.30 Angstrom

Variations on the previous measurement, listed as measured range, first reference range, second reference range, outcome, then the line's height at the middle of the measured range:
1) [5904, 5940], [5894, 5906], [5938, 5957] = -3.23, 5.86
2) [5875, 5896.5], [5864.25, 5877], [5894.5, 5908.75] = 1.18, 6.17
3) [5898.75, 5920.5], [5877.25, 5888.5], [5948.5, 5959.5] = -0.05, 6.32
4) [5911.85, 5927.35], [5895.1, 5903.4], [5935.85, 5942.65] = -1.32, 5.87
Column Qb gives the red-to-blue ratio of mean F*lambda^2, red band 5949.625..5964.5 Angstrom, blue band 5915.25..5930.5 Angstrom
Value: 1.0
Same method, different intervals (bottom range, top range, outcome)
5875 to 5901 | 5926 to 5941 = 1.11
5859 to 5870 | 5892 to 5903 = 0.85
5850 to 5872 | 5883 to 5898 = 0.82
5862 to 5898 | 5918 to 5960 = 1.07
